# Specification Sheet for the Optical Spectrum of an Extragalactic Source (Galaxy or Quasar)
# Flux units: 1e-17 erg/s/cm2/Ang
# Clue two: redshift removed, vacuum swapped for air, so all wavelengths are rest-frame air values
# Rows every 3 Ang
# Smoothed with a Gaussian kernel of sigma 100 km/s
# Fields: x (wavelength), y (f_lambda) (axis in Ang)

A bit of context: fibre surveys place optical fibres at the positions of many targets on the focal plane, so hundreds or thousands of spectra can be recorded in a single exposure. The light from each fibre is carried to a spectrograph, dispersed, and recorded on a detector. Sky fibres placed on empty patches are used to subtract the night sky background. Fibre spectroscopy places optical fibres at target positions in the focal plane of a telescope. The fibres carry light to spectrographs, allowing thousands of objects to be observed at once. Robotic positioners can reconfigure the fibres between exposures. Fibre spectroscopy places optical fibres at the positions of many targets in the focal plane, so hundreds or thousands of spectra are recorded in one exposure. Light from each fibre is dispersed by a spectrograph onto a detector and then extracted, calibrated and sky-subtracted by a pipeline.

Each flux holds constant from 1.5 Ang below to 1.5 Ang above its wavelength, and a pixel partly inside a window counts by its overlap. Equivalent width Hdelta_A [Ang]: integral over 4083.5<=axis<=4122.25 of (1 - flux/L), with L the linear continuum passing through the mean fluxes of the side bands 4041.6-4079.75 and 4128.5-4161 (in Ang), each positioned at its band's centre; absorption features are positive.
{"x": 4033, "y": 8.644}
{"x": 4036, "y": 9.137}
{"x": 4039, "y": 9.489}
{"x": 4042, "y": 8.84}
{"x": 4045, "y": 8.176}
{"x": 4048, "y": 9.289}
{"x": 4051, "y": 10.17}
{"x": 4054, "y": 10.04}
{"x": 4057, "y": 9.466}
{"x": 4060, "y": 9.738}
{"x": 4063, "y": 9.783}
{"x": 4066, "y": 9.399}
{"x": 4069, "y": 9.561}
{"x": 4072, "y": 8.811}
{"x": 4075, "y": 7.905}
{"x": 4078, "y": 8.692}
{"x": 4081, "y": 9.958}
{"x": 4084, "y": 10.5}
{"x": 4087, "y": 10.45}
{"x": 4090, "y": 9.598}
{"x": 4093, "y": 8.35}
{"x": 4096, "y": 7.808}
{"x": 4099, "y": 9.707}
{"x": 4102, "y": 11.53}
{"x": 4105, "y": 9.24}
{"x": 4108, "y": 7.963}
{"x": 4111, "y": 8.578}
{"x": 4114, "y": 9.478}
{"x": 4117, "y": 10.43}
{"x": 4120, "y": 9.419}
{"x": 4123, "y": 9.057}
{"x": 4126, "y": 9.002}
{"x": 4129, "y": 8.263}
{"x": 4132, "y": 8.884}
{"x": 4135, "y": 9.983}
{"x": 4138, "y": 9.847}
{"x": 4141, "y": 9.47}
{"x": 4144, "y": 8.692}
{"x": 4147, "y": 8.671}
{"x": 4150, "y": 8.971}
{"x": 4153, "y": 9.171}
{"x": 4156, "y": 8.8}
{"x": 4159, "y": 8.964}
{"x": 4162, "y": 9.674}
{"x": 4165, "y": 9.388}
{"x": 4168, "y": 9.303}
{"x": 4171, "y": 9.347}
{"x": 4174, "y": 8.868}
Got -1.11 Ang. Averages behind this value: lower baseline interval 9.24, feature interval 9.43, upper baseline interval 9.1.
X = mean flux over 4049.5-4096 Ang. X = 9.44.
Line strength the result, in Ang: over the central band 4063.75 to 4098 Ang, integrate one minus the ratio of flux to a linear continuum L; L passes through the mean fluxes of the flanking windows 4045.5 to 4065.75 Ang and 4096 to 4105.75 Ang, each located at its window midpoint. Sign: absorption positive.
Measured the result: 2.0 Ang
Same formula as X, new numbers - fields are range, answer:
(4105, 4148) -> 9.13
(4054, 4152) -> 9.3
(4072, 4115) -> 9.25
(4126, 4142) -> 9.26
